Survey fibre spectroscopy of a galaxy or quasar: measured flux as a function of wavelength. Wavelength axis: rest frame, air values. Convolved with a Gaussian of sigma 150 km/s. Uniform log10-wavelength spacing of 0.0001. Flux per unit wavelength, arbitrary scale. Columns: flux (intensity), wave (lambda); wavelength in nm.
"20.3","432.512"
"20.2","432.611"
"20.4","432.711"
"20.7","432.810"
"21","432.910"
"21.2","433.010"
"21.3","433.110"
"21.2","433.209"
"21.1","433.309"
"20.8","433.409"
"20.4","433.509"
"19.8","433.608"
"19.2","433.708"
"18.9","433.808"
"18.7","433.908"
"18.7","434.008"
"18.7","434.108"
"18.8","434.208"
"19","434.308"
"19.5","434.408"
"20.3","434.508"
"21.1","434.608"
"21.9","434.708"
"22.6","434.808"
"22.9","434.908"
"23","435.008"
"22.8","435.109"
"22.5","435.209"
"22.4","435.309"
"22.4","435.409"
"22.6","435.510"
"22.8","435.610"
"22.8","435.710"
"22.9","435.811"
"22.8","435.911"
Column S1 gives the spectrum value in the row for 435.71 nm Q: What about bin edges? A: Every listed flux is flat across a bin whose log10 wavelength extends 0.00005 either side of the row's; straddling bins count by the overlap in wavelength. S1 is 22.8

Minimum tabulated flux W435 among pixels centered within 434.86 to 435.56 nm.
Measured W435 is 22.4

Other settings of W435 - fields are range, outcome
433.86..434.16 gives 18.7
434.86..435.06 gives 22.9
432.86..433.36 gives 21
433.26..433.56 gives 20.4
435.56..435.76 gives 22.8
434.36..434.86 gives 19.5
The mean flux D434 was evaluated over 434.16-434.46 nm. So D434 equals 19.1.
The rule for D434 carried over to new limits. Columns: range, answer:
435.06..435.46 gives 22.5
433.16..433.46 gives 21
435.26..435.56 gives 22.4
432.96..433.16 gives 21.3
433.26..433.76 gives 20.3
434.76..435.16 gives 22.8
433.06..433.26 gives 21.3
